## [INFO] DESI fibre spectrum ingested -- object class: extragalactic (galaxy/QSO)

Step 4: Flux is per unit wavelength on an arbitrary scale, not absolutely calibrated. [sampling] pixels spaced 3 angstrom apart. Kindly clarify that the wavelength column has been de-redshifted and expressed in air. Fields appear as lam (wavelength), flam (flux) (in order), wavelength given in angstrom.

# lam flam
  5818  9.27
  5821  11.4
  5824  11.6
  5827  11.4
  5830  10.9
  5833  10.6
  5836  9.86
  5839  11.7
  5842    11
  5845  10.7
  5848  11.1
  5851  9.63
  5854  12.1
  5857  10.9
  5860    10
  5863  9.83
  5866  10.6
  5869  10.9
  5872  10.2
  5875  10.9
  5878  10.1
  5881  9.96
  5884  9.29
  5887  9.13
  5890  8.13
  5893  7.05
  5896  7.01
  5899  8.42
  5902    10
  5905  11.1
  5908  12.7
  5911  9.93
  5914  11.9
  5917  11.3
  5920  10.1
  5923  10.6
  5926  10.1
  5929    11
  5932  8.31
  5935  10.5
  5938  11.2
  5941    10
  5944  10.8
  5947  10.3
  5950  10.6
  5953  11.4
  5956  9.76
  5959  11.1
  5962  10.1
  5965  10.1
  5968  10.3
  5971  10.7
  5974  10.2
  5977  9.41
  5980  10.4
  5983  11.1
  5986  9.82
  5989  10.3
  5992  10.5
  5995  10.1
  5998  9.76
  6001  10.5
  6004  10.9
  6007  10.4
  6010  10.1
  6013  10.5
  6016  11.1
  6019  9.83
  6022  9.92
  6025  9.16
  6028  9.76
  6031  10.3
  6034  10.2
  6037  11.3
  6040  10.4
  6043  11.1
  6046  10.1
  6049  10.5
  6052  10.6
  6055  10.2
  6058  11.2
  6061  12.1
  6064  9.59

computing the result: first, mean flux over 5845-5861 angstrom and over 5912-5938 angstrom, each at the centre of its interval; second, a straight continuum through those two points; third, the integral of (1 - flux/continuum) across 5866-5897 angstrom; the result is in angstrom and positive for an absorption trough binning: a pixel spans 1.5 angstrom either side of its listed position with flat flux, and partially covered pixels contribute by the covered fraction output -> 3.78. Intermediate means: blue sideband 10.8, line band 9.37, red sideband 10.5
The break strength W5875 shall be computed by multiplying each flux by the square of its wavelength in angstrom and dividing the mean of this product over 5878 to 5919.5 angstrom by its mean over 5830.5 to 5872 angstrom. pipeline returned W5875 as 0.9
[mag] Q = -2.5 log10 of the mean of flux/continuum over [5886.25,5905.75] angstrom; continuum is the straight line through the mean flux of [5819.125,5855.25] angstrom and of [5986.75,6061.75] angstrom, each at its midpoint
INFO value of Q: 0.249 mag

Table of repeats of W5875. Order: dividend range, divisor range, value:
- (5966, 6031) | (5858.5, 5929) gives 1.06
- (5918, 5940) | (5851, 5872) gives 0.99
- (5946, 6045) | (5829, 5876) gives 1.02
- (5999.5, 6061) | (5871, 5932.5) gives 1.10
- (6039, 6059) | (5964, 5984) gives 1.05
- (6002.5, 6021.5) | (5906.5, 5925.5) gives 0.98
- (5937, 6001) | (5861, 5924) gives 1.07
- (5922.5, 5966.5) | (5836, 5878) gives 1.00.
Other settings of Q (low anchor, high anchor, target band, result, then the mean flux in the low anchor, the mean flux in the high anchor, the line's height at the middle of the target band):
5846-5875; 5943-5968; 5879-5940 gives 0.070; 10.6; 10.5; 10.6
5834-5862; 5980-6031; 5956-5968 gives 0.005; 10.8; 10.2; 10.4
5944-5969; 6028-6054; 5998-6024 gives 0.016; 10.5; 10.5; 10.5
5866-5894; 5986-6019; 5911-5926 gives -0.098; 9.62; 10.4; 9.85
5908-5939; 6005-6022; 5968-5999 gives 0.021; 10.6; 10.4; 10.4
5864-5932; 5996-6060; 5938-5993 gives -0.023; 9.98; 10.4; 10.2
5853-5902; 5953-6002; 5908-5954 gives -0.064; 9.64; 10.3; 9.99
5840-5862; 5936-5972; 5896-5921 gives 0.017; 10.8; 10.5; 10.6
